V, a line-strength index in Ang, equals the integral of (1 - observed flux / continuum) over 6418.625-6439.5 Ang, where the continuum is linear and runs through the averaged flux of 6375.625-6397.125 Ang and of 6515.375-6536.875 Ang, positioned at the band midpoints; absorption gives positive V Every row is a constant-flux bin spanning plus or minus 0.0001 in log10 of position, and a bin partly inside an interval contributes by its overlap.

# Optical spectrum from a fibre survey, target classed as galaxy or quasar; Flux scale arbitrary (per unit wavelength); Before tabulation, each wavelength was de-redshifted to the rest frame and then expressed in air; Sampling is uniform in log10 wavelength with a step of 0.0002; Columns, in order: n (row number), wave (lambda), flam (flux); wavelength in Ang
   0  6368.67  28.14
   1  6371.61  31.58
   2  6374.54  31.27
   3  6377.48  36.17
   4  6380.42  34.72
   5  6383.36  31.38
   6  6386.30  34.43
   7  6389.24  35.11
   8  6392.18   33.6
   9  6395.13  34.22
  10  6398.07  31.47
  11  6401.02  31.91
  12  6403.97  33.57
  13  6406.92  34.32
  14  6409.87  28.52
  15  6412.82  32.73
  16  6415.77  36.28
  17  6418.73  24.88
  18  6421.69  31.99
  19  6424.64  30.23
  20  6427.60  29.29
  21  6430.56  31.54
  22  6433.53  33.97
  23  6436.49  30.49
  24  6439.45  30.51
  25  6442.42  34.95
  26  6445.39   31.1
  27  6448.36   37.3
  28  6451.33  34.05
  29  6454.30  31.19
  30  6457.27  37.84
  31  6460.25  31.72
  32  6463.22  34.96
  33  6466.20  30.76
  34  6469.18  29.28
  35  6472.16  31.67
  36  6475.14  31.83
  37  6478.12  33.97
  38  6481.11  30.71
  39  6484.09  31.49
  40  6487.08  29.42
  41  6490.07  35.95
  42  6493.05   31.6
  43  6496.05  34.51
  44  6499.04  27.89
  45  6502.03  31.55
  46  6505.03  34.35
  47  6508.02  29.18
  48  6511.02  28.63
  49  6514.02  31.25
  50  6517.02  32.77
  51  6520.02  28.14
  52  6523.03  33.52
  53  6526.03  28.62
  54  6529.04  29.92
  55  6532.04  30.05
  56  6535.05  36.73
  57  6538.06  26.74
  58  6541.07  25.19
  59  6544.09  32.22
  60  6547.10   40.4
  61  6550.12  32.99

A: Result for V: 1.6 Ang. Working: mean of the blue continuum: 34.1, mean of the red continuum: 31.3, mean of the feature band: 30.7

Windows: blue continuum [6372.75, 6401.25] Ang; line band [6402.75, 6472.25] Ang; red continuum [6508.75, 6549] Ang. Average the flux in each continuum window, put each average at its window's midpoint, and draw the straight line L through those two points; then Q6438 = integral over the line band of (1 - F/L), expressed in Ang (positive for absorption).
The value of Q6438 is 0.8 Ang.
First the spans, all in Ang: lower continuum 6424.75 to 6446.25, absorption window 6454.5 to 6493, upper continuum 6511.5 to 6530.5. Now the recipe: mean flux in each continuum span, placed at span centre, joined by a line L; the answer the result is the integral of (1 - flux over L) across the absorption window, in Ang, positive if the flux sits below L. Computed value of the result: -1.5 Ang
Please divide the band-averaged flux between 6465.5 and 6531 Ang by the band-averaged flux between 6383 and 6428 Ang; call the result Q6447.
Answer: 1.0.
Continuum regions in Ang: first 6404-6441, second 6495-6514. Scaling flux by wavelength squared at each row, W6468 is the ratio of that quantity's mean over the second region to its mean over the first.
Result 1.01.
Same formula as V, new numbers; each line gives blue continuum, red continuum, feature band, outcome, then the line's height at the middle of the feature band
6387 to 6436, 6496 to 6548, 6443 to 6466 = -1.6 Ang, 31.7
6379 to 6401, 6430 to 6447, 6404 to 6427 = 1.0 Ang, 32.8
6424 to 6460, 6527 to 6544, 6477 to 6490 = -0.1 Ang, 31.5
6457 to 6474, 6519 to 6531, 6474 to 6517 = -0.6 Ang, 31.2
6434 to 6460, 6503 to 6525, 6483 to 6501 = 0.0 Ang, 31.8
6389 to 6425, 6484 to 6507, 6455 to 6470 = -0.4 Ang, 32.1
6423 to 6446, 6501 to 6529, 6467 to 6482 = -0.1 Ang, 31.2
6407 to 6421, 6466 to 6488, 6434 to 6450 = -0.9 Ang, 31.1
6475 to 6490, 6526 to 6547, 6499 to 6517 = 0.3 Ang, 31.3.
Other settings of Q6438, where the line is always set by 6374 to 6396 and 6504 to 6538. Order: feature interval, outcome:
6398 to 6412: 0.6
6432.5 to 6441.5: 0.3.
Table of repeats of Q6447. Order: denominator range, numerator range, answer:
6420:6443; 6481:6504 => 1.01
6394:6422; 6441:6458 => 1.07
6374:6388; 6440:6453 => 1.01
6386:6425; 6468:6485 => 0.97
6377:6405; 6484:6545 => 0.92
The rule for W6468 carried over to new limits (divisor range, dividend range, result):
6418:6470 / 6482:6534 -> 0.99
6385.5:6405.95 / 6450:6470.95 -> 1.00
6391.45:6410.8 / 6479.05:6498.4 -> 1.01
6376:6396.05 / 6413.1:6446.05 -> 0.93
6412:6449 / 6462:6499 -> 1.02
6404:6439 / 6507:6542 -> 0.99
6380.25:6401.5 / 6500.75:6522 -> 0.96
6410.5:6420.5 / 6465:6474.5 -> 1.00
